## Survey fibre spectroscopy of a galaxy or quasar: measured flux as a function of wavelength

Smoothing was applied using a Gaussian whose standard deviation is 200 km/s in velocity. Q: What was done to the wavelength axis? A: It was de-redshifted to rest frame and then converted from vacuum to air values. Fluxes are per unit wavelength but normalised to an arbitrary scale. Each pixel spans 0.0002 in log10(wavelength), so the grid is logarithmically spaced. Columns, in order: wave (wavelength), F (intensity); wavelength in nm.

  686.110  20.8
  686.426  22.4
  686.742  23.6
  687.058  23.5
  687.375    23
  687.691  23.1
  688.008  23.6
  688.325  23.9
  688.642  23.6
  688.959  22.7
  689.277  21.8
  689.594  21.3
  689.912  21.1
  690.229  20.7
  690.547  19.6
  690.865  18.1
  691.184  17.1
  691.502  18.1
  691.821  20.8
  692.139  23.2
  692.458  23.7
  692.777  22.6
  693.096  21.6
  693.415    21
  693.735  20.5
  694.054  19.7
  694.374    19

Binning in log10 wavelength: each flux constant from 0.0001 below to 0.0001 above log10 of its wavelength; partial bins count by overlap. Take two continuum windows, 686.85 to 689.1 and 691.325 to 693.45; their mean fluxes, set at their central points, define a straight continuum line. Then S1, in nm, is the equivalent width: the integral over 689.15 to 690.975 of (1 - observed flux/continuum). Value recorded 0.17 nm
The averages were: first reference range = 23.4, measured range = 20.5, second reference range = 21.6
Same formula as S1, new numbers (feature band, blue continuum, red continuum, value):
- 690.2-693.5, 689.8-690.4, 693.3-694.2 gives 0.01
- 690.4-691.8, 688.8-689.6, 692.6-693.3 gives 0.23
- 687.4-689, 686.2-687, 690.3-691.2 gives -0.16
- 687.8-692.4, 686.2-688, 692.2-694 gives 0.26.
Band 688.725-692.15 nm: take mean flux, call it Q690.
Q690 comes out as 20.4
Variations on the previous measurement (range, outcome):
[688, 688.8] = 23.7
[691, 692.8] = 20.7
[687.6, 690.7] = 22.1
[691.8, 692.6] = 22.9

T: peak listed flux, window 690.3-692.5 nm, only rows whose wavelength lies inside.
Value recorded 23.7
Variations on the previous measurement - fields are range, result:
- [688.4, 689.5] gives 23.6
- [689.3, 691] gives 21.3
